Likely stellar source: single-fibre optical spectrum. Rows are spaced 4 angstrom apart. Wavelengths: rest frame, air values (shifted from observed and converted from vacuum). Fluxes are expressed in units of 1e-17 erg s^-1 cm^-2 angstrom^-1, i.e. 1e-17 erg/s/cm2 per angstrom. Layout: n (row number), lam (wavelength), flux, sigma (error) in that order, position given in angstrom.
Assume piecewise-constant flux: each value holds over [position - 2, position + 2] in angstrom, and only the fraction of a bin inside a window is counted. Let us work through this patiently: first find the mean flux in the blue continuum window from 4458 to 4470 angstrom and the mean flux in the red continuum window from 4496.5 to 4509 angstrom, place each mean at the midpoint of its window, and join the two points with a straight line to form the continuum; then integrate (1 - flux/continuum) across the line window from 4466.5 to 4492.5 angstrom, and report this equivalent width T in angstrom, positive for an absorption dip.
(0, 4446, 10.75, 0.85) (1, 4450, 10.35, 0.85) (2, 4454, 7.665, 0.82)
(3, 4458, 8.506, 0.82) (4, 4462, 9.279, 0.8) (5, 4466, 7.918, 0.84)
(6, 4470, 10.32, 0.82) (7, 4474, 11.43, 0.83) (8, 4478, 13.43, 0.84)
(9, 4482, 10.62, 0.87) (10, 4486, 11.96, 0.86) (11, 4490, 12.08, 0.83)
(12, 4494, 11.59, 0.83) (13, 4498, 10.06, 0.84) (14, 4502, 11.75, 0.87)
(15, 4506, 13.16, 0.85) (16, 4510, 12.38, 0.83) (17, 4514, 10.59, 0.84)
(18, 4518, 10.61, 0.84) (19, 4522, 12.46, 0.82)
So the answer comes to -3.6 angstrom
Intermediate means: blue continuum 8.87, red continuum 11.8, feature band 11.4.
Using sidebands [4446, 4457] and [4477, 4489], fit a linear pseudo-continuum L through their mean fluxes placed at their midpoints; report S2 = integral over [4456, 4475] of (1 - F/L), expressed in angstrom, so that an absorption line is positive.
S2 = 2.0 angstrom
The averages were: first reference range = 9.28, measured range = 9.39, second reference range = 11.9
